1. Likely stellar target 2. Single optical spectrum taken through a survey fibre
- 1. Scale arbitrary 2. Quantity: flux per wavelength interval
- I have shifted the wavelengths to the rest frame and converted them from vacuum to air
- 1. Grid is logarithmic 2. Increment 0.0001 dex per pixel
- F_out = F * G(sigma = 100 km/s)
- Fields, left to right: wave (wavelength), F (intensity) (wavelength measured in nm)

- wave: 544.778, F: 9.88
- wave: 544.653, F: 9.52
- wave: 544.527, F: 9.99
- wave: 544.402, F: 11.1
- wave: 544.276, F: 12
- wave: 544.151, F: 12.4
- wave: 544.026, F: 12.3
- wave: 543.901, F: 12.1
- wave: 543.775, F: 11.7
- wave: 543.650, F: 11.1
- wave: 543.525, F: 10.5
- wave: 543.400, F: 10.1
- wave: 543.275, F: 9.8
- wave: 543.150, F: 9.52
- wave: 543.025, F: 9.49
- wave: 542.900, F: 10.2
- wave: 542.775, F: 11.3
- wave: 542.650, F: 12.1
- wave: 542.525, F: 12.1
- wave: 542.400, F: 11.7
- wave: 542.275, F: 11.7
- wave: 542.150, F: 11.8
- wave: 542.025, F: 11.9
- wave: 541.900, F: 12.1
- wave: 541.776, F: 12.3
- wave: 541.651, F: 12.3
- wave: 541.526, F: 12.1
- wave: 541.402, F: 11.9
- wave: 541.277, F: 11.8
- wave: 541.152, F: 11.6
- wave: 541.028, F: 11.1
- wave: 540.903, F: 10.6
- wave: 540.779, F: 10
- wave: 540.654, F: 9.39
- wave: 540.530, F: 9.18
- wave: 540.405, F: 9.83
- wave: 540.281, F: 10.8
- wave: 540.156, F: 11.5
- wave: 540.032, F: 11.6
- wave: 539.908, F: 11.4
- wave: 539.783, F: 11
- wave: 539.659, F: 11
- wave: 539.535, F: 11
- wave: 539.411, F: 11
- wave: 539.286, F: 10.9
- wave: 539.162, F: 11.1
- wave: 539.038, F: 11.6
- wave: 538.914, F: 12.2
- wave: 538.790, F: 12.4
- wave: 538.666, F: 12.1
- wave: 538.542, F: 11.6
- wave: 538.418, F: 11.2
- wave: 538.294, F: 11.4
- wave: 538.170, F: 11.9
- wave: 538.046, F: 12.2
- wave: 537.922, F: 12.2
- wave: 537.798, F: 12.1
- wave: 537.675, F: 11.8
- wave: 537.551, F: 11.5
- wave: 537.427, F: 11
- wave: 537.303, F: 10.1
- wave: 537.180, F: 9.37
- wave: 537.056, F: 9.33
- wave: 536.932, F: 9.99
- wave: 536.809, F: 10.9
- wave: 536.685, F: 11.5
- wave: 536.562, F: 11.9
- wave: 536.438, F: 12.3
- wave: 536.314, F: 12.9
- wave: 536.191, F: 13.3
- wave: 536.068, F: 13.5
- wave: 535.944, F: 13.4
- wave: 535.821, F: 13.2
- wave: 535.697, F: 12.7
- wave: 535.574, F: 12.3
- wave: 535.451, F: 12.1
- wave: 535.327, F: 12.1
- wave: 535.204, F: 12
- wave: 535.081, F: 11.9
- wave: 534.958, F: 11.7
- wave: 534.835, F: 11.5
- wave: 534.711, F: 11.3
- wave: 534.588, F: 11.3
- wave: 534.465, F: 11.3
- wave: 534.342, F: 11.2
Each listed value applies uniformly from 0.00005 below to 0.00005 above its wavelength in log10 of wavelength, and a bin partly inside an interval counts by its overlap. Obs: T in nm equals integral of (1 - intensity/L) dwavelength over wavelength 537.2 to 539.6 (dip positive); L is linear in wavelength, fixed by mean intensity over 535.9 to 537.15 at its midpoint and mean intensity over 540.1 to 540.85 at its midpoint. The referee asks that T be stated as -0.111 nm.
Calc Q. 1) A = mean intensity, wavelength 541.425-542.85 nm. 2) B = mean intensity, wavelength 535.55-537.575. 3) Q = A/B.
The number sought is 1.02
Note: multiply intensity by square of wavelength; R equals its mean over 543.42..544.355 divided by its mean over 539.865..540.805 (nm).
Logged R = 1.13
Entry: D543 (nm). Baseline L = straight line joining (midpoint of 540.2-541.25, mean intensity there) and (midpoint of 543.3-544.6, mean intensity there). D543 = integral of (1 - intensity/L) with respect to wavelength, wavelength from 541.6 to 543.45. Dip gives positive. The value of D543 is -0.06 nm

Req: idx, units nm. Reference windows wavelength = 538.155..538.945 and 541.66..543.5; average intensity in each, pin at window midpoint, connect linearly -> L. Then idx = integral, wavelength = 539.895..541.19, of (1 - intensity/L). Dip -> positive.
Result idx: 0.10 nm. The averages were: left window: 11.8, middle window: 10.6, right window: 11.2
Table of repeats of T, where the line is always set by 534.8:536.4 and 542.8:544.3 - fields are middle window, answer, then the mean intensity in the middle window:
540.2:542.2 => 0.04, 11.2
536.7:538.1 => 0.14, 11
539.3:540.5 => 0.07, 11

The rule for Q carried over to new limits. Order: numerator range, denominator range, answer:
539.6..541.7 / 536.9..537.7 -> 1.06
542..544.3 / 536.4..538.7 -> 1.00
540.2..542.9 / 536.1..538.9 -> 0.98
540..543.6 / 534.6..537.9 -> 0.94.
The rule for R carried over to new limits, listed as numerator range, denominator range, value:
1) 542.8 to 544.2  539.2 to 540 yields 0.99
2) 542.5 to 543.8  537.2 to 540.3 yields 0.95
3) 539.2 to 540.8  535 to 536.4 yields 0.86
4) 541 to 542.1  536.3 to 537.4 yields 1.12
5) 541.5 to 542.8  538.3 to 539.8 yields 1.06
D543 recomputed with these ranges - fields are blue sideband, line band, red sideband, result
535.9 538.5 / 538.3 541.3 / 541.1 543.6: 0.10 nm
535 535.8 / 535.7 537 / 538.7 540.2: -0.03 nm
